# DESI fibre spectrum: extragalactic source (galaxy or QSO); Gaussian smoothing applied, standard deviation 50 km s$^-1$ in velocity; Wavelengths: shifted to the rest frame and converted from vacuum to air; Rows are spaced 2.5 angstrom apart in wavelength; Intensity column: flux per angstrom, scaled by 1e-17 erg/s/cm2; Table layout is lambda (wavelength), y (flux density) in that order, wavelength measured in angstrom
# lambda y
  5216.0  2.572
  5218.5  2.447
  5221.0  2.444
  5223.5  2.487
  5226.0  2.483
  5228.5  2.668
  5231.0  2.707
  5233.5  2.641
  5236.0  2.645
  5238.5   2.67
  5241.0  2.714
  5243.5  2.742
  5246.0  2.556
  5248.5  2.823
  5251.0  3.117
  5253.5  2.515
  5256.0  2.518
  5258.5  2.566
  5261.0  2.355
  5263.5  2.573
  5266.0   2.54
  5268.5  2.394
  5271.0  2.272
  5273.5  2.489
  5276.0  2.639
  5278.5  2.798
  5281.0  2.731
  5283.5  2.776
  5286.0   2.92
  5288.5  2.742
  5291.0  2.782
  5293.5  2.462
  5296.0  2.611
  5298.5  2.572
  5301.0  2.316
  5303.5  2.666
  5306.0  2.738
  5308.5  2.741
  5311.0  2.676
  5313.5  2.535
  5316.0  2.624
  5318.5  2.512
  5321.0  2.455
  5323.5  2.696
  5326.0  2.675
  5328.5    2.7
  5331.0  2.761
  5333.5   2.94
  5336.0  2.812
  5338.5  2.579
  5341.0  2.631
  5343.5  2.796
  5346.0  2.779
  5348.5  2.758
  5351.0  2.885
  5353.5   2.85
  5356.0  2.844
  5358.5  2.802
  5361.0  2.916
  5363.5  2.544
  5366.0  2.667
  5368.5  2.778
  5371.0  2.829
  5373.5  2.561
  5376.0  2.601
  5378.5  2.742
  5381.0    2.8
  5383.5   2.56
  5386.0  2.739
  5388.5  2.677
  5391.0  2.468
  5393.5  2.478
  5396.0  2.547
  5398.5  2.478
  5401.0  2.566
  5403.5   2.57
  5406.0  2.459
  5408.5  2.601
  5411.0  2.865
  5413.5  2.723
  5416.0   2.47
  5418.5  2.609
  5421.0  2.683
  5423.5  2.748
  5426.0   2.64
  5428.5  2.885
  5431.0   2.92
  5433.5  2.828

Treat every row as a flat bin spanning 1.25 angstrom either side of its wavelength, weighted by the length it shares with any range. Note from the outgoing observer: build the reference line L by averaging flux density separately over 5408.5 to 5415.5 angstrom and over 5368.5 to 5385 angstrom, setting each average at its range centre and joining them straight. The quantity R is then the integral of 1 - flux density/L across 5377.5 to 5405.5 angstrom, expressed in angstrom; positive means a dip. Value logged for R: 1.11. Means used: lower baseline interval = 2.69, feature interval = 2.6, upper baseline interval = 2.72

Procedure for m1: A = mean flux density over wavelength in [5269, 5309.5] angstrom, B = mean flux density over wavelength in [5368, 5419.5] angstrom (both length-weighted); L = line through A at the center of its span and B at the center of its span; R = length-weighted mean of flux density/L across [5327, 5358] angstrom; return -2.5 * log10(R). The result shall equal -0.06 mag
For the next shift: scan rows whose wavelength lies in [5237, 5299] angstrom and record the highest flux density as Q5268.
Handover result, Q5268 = 3.117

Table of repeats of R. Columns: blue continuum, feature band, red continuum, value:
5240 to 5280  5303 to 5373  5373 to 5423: -3.0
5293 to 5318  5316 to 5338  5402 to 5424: -0.7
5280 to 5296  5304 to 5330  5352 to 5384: 0.9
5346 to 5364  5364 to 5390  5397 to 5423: 0.4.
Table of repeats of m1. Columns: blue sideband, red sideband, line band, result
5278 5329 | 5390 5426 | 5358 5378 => -0.04 mag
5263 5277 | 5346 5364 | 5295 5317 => 0.00 mag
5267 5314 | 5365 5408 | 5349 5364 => -0.08 mag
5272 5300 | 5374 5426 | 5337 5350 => -0.03 mag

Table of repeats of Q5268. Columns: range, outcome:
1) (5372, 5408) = 2.8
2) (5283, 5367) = 2.94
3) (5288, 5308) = 2.782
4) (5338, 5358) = 2.885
